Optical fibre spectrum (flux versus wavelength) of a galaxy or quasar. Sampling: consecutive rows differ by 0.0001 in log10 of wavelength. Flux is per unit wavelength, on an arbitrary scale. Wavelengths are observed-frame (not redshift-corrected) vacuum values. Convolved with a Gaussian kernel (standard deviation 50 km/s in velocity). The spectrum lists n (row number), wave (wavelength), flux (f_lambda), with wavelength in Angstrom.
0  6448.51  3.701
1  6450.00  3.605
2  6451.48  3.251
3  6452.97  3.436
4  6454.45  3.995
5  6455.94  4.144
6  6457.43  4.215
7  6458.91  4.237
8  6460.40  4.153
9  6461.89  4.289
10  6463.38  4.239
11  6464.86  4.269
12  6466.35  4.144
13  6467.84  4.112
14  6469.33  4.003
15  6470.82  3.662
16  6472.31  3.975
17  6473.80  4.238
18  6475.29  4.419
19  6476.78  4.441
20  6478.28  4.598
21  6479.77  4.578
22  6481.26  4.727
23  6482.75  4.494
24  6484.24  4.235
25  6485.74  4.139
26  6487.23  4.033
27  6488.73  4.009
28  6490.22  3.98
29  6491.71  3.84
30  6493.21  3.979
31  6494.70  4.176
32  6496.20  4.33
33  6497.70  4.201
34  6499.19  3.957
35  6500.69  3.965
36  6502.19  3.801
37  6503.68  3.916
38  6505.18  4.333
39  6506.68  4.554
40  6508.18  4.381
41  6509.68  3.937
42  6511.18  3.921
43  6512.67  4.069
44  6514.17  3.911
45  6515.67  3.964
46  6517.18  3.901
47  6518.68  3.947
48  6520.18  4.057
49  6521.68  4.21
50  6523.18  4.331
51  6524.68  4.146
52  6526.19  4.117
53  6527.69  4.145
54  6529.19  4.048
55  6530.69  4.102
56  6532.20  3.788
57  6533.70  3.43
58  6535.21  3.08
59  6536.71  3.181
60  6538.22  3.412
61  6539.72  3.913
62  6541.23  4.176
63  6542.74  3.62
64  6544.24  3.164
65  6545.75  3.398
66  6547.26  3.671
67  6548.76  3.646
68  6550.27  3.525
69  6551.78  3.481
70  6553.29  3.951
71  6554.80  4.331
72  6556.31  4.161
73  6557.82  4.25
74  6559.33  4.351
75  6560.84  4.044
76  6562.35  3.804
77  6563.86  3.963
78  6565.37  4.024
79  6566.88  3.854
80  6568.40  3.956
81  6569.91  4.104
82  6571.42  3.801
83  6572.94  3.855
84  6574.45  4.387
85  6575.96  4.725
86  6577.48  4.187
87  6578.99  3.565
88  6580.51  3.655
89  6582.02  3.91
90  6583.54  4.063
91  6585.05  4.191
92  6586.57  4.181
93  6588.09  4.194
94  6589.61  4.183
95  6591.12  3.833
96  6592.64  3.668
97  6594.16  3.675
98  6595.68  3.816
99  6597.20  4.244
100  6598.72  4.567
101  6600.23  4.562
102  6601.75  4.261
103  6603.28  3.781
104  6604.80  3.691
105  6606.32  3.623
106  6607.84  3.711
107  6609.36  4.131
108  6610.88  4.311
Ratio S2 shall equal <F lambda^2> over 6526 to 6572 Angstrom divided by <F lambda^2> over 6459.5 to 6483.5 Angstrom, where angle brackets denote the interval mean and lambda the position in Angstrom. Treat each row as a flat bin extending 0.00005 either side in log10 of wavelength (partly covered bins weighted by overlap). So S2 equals 0.92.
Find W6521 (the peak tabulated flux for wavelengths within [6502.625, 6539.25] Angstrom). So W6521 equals 4.554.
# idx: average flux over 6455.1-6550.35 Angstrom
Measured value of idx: 4.03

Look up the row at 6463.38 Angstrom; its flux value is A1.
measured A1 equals 4.239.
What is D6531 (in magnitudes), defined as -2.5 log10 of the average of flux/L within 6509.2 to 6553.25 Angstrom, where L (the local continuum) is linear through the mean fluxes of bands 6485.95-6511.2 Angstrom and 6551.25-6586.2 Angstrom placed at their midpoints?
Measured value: 0.07 mag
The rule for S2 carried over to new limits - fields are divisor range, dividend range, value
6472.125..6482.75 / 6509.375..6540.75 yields 0.89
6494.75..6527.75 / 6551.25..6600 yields 1.01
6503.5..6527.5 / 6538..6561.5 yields 0.94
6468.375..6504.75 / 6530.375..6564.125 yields 0.92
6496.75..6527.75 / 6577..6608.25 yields 1.00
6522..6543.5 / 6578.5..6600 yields 1.06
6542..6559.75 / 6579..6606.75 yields 1.07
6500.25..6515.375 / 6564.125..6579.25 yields 1.01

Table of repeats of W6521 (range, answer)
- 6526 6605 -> 4.725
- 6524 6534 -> 4.146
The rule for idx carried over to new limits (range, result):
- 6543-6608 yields 3.95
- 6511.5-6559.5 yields 3.85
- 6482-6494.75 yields 4.1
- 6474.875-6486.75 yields 4.44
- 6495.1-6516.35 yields 4.09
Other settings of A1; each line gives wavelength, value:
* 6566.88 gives 3.854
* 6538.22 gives 3.412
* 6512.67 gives 4.069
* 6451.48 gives 3.251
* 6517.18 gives 3.901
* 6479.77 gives 4.578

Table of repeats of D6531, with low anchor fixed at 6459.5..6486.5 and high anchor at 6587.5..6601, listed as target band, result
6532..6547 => 0.185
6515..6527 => 0.028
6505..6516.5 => 0.022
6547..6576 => 0.040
